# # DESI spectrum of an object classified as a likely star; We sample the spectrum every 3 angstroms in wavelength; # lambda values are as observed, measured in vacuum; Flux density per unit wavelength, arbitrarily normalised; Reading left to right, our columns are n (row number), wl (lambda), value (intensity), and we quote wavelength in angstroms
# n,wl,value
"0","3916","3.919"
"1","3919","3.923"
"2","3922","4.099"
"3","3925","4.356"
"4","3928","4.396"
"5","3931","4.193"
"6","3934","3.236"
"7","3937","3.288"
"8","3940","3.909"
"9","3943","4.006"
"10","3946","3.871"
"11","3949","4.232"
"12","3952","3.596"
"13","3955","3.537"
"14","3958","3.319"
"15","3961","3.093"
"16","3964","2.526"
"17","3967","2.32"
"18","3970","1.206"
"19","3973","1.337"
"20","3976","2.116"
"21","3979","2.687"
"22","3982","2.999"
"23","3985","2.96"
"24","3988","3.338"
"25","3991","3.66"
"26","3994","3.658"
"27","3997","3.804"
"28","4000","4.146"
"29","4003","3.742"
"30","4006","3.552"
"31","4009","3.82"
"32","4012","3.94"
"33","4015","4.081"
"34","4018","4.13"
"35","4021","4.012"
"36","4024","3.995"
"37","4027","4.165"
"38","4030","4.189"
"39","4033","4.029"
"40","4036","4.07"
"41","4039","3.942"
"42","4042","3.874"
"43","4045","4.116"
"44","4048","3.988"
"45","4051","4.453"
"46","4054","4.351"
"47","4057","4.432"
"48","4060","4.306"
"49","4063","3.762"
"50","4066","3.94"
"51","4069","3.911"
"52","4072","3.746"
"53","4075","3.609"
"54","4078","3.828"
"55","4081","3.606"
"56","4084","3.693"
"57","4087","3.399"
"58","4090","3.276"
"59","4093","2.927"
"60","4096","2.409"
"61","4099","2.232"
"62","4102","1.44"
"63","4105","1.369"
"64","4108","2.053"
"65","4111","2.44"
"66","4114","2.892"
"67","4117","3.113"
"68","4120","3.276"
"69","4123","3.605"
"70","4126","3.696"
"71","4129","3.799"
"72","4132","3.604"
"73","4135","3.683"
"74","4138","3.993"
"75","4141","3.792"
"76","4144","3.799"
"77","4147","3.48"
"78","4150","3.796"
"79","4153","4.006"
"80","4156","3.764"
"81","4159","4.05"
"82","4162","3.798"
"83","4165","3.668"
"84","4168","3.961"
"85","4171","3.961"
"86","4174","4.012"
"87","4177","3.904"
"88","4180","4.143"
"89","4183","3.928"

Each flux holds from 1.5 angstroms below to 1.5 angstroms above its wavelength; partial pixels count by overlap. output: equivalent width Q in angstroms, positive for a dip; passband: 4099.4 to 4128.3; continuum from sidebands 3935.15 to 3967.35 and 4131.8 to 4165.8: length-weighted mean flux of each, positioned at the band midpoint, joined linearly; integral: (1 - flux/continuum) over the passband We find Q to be 8.3 angstroms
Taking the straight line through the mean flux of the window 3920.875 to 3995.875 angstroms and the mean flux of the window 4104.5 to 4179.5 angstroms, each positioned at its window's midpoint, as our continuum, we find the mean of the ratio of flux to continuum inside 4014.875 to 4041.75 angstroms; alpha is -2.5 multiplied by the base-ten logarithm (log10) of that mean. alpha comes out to -0.200 mag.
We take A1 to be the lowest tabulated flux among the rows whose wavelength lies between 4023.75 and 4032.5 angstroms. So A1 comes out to 3.995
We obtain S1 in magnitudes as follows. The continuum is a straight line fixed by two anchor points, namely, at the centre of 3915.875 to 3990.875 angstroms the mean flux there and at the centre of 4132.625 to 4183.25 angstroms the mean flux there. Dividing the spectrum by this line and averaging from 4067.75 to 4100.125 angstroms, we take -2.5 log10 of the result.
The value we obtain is 0.10 mag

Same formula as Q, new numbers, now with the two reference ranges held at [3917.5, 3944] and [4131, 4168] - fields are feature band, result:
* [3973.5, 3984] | 3.8 angstroms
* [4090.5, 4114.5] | 10.0 angstroms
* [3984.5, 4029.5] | 0.7 angstroms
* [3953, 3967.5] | 3.3 angstroms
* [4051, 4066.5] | -1.4 angstroms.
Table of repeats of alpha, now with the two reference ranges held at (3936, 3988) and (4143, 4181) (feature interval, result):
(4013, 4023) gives -0.24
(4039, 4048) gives -0.19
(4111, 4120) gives 0.24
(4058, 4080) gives -0.12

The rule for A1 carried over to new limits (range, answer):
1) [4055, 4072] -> 3.746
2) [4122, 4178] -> 3.48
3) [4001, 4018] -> 3.552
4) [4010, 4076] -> 3.609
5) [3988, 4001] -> 3.338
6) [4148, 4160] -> 3.764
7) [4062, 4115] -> 1.369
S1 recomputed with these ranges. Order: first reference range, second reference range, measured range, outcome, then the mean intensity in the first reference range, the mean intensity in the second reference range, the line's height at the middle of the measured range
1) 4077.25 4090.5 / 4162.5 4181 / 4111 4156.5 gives 0.06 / 3.57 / 3.93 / 3.77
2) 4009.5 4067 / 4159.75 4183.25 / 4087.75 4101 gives 0.43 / 4.09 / 3.93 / 4.02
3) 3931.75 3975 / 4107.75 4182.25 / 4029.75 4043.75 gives -0.20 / 3.11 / 3.64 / 3.34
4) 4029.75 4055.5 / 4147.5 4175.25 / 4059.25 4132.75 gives 0.25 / 4.11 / 3.87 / 4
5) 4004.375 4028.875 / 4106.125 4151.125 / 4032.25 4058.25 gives -0.09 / 3.96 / 3.38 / 3.82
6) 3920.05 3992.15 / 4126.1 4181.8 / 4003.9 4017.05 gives -0.13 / 3.26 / 3.84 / 3.42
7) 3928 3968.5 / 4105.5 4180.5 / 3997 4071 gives -0.14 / 3.51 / 3.57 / 3.54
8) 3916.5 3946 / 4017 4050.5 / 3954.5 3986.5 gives 0.49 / 3.93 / 4.06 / 3.98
